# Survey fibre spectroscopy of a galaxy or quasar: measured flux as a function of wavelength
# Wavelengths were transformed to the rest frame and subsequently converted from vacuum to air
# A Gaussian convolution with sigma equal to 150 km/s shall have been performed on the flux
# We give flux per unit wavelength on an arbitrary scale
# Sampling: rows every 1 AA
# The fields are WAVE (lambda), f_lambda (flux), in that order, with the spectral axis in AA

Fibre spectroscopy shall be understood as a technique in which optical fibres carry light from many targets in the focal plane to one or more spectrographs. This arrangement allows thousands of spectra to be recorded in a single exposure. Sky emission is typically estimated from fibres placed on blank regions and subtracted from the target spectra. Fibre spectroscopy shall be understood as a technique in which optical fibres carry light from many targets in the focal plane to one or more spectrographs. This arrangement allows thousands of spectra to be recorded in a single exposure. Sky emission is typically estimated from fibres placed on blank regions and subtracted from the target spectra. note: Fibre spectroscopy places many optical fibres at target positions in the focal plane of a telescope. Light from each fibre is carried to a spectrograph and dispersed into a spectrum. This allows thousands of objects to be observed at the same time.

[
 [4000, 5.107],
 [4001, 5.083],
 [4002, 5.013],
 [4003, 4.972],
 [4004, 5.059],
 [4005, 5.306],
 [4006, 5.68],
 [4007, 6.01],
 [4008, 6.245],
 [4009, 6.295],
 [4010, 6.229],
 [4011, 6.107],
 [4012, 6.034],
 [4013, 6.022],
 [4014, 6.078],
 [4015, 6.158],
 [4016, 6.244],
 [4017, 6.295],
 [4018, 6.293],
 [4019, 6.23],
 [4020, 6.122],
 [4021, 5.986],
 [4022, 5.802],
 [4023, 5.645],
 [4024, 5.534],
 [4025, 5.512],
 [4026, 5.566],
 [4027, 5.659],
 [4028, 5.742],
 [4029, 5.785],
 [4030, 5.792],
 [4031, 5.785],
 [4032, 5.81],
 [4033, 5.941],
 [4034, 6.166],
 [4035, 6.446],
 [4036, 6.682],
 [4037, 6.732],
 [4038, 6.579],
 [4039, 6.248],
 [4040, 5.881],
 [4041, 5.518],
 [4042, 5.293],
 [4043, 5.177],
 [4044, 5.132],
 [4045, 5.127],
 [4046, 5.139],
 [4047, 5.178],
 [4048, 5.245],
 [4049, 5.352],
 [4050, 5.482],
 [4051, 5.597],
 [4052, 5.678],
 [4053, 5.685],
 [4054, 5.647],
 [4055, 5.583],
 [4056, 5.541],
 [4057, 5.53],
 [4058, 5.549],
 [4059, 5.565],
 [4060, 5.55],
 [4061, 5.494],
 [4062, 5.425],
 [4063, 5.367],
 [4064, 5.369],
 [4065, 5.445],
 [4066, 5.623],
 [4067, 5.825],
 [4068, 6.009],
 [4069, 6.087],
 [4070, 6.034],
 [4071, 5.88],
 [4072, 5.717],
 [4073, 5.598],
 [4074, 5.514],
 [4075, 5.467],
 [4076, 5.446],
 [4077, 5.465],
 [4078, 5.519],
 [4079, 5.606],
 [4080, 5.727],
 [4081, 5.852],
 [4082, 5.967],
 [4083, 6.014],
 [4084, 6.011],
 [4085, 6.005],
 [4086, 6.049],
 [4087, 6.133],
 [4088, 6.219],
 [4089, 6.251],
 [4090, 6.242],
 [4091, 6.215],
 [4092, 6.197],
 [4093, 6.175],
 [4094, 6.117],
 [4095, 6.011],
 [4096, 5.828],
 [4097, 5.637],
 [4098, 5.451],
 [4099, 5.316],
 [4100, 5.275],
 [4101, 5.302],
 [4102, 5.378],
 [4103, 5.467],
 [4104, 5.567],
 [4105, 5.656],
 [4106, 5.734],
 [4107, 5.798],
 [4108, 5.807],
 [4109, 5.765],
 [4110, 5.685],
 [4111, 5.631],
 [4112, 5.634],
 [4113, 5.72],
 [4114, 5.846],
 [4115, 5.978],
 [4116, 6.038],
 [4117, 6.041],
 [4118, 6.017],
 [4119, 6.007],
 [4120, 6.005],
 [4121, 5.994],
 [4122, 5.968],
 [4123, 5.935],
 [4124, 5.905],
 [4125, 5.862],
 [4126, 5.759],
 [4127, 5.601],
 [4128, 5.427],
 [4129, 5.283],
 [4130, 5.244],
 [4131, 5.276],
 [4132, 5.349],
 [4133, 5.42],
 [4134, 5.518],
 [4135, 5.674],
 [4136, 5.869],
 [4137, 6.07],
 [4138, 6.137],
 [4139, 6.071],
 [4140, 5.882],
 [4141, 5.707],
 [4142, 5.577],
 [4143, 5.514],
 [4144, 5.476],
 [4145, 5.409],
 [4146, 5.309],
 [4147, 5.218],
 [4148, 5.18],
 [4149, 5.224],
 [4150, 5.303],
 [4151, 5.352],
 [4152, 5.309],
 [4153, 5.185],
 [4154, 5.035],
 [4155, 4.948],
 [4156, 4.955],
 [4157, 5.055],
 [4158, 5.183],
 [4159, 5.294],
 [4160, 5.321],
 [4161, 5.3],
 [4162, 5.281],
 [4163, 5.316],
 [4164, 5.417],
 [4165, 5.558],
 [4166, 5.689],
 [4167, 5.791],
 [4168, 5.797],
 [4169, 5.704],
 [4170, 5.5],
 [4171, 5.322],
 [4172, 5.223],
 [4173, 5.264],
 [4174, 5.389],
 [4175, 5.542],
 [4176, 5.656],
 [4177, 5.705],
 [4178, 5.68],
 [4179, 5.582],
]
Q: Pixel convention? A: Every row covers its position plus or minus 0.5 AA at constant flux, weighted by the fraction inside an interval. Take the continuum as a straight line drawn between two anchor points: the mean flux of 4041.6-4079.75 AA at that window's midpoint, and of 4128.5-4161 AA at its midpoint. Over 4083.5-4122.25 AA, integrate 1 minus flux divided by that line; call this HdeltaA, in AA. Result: -2.7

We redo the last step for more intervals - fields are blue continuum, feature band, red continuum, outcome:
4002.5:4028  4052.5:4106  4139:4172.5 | -0.71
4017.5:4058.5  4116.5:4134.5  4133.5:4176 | -0.57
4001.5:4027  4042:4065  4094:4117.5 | 1.42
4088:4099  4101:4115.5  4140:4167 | 0.37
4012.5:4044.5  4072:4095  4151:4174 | -0.85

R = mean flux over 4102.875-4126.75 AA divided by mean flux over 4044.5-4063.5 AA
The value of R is 1.1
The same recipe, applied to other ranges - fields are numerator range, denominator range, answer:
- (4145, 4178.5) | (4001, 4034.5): 0.92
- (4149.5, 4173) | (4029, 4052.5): 0.93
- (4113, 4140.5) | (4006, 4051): 0.99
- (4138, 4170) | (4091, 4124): 0.93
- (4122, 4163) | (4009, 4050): 0.93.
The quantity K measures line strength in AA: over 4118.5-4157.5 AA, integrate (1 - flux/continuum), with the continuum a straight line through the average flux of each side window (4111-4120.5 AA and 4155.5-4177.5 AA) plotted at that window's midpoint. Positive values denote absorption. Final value 1.1 AA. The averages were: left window 5.91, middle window 5.54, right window 5.42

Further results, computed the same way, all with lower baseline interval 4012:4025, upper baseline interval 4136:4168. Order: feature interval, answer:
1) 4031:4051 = 0.60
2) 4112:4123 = -0.71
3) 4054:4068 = 0.67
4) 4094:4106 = 0.20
